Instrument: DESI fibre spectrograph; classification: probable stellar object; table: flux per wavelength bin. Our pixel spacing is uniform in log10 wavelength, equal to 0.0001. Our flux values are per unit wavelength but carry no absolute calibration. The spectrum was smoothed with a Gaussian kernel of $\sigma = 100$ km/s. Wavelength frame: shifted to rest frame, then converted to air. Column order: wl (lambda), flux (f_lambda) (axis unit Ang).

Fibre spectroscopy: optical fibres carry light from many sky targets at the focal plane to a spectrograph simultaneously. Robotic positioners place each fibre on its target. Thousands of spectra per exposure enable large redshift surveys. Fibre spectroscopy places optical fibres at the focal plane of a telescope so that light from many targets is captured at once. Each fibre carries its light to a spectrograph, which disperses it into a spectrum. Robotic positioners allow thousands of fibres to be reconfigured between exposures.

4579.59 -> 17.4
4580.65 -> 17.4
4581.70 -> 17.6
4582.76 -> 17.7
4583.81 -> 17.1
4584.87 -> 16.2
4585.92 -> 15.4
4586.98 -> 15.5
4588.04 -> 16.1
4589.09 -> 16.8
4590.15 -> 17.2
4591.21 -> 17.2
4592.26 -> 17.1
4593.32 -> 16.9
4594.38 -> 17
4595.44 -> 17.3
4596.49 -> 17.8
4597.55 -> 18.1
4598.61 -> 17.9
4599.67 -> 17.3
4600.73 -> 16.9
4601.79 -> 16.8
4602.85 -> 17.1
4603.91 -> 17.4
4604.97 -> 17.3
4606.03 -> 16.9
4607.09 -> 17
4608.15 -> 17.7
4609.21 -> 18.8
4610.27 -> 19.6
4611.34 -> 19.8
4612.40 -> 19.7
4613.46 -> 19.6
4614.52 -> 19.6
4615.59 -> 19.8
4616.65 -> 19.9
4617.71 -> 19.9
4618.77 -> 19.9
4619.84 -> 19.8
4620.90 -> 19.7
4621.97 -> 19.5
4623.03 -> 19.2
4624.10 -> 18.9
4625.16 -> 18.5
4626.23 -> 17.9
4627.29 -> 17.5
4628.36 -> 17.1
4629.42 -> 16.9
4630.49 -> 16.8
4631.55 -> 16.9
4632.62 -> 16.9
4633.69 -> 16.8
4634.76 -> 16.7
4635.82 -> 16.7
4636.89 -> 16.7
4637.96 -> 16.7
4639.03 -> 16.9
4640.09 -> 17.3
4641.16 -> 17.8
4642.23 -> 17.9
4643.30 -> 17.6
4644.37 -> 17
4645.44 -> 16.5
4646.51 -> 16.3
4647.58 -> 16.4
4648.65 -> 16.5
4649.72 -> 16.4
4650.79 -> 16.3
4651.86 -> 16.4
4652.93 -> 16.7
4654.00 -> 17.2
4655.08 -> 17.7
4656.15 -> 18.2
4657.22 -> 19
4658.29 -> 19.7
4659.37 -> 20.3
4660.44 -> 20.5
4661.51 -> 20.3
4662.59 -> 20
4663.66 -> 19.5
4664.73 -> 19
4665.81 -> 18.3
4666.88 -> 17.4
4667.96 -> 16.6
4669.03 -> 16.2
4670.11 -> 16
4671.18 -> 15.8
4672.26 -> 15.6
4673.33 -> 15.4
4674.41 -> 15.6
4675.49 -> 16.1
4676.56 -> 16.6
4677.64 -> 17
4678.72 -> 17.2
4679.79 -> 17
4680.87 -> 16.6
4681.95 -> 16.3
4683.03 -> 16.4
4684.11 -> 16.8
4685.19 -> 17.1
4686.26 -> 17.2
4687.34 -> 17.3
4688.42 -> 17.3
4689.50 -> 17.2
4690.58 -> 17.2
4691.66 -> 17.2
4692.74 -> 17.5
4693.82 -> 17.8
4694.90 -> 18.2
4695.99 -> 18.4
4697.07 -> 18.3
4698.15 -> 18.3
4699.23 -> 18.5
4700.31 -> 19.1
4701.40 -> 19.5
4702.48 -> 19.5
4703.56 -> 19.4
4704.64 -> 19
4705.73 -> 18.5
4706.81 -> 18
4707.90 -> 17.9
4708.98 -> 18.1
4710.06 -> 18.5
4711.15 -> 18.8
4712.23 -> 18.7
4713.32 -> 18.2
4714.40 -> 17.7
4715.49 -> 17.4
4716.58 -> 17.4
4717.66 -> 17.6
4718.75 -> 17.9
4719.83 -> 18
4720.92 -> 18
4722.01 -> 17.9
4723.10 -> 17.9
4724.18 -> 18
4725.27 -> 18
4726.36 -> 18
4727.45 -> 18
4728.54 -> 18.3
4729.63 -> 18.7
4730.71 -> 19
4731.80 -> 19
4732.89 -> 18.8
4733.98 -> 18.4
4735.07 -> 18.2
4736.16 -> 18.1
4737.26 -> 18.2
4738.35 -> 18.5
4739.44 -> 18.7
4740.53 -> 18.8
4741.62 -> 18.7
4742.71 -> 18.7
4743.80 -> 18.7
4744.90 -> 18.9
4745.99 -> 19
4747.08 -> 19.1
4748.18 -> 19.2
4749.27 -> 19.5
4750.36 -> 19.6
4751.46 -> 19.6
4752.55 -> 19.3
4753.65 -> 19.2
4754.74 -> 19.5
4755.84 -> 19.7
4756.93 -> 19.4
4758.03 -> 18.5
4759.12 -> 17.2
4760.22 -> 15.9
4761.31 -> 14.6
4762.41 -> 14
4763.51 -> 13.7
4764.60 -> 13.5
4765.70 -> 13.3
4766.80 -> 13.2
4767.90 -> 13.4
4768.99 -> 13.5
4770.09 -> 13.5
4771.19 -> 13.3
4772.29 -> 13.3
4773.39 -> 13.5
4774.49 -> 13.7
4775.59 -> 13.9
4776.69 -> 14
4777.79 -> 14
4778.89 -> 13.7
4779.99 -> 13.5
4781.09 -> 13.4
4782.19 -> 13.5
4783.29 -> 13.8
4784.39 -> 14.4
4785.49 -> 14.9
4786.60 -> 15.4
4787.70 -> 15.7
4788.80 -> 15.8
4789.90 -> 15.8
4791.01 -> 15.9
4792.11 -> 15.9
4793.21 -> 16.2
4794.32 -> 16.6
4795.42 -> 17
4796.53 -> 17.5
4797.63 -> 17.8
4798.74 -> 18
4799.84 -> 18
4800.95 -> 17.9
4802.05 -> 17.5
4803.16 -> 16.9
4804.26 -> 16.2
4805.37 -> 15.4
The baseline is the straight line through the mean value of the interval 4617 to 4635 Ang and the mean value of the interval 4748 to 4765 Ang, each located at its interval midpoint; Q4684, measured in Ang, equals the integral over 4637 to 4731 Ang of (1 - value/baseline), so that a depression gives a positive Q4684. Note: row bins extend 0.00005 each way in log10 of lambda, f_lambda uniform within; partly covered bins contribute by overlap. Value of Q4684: 1.42 Ang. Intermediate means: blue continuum 18.2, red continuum 17.7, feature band 17.7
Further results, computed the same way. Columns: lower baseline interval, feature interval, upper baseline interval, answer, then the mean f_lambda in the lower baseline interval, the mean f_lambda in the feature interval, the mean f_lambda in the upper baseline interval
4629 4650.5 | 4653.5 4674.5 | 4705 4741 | -0.86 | 16.9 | 18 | 18.2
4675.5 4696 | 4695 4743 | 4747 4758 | -0.39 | 17.1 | 18.4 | 19.4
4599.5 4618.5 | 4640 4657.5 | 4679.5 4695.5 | 0.67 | 18.4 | 17.1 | 17.1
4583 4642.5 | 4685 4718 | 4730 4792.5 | -2.25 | 17.7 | 18.1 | 16.4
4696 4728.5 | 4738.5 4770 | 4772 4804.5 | -1.06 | 18.3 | 17.3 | 15.5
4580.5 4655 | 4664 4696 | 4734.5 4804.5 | 0.29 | 17.6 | 16.9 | 16.4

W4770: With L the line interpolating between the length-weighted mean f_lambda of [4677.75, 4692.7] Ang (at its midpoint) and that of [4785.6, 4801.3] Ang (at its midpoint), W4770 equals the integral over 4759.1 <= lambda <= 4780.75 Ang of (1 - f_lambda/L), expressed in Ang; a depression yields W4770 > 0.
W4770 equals 3.7 Ang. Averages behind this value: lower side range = 17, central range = 13.8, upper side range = 16.6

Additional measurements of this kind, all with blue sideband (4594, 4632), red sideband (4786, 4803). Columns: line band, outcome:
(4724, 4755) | -2.8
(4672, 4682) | 0.8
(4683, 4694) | 0.3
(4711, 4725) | -0.4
